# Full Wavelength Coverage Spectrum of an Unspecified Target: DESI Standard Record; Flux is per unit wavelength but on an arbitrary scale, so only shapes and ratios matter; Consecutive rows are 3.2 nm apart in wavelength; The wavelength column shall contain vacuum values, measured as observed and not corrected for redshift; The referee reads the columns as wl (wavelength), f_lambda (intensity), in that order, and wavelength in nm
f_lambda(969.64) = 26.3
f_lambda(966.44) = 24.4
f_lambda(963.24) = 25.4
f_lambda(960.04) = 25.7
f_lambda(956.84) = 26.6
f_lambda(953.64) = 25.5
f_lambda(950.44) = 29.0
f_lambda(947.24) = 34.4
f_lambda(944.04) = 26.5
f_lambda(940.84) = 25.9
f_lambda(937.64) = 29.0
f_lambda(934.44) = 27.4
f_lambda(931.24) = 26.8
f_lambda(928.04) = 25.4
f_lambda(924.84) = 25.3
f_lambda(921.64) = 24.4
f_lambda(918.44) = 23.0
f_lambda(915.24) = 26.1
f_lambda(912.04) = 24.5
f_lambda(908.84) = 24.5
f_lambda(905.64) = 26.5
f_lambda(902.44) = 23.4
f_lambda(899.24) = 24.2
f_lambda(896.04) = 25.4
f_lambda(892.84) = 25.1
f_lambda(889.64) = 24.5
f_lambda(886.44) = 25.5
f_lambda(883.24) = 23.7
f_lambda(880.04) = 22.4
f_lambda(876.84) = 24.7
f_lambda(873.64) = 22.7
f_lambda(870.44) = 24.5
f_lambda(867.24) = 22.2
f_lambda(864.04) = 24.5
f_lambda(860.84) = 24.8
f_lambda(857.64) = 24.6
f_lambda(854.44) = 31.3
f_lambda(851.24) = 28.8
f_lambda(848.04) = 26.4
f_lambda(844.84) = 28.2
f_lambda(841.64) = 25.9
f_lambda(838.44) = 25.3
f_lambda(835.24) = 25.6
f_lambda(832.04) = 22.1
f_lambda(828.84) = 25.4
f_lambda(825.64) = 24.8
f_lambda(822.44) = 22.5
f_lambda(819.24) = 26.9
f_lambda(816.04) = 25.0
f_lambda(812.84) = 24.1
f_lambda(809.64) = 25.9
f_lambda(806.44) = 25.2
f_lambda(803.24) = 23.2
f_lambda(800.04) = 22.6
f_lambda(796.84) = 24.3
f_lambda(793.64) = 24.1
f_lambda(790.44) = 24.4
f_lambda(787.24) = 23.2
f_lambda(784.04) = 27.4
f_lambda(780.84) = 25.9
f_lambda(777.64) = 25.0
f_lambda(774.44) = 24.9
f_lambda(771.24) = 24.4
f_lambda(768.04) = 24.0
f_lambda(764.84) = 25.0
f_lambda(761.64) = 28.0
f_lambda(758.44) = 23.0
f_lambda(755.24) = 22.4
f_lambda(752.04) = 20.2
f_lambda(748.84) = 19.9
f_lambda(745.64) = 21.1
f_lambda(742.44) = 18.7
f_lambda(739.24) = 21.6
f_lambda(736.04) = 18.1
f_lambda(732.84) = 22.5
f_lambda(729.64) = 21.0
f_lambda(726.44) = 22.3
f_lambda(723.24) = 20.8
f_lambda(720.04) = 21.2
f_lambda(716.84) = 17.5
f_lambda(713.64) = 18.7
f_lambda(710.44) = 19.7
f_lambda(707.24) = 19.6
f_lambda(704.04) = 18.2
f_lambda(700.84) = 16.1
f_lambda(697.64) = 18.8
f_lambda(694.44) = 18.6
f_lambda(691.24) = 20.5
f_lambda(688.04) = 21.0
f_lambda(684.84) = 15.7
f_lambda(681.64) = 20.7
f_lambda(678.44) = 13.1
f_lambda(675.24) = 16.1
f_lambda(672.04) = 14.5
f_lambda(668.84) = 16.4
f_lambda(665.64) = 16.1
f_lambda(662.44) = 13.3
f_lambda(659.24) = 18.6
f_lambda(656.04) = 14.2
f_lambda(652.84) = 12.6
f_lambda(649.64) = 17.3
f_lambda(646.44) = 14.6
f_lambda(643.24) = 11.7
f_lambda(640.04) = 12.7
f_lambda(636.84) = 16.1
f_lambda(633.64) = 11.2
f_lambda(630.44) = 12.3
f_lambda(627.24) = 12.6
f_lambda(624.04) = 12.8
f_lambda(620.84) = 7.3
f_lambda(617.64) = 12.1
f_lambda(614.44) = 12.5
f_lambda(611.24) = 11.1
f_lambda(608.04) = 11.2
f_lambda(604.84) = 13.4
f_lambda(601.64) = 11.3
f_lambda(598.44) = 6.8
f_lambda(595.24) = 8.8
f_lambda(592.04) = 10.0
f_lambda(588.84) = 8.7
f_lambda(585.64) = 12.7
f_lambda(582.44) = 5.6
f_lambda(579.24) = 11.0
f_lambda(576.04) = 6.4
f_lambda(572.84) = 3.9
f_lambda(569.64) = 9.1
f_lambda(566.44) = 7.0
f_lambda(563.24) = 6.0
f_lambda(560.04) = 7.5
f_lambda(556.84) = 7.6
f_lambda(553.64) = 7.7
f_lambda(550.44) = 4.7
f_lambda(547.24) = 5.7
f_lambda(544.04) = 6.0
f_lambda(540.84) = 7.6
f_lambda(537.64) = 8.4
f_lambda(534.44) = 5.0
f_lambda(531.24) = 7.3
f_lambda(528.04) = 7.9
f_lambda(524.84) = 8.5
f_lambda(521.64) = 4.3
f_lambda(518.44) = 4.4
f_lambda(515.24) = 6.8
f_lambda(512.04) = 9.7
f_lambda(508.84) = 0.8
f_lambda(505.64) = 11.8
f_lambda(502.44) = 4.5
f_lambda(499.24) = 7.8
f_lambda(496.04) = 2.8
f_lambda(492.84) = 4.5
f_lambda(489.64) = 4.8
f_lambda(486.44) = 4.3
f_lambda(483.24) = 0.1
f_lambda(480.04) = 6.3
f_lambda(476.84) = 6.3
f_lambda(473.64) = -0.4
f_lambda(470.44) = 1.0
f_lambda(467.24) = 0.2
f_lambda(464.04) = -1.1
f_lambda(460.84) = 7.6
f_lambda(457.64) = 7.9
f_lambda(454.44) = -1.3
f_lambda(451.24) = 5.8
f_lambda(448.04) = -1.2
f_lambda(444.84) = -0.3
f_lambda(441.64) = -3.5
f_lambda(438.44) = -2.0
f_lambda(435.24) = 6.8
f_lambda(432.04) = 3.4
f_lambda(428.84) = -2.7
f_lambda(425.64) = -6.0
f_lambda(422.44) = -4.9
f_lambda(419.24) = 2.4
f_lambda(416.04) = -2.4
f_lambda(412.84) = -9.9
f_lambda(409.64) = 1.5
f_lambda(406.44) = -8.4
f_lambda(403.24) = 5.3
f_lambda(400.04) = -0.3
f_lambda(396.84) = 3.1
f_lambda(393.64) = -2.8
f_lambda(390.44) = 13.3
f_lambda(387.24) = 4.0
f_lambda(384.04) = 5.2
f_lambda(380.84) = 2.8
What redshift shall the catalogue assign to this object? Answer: 0.705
